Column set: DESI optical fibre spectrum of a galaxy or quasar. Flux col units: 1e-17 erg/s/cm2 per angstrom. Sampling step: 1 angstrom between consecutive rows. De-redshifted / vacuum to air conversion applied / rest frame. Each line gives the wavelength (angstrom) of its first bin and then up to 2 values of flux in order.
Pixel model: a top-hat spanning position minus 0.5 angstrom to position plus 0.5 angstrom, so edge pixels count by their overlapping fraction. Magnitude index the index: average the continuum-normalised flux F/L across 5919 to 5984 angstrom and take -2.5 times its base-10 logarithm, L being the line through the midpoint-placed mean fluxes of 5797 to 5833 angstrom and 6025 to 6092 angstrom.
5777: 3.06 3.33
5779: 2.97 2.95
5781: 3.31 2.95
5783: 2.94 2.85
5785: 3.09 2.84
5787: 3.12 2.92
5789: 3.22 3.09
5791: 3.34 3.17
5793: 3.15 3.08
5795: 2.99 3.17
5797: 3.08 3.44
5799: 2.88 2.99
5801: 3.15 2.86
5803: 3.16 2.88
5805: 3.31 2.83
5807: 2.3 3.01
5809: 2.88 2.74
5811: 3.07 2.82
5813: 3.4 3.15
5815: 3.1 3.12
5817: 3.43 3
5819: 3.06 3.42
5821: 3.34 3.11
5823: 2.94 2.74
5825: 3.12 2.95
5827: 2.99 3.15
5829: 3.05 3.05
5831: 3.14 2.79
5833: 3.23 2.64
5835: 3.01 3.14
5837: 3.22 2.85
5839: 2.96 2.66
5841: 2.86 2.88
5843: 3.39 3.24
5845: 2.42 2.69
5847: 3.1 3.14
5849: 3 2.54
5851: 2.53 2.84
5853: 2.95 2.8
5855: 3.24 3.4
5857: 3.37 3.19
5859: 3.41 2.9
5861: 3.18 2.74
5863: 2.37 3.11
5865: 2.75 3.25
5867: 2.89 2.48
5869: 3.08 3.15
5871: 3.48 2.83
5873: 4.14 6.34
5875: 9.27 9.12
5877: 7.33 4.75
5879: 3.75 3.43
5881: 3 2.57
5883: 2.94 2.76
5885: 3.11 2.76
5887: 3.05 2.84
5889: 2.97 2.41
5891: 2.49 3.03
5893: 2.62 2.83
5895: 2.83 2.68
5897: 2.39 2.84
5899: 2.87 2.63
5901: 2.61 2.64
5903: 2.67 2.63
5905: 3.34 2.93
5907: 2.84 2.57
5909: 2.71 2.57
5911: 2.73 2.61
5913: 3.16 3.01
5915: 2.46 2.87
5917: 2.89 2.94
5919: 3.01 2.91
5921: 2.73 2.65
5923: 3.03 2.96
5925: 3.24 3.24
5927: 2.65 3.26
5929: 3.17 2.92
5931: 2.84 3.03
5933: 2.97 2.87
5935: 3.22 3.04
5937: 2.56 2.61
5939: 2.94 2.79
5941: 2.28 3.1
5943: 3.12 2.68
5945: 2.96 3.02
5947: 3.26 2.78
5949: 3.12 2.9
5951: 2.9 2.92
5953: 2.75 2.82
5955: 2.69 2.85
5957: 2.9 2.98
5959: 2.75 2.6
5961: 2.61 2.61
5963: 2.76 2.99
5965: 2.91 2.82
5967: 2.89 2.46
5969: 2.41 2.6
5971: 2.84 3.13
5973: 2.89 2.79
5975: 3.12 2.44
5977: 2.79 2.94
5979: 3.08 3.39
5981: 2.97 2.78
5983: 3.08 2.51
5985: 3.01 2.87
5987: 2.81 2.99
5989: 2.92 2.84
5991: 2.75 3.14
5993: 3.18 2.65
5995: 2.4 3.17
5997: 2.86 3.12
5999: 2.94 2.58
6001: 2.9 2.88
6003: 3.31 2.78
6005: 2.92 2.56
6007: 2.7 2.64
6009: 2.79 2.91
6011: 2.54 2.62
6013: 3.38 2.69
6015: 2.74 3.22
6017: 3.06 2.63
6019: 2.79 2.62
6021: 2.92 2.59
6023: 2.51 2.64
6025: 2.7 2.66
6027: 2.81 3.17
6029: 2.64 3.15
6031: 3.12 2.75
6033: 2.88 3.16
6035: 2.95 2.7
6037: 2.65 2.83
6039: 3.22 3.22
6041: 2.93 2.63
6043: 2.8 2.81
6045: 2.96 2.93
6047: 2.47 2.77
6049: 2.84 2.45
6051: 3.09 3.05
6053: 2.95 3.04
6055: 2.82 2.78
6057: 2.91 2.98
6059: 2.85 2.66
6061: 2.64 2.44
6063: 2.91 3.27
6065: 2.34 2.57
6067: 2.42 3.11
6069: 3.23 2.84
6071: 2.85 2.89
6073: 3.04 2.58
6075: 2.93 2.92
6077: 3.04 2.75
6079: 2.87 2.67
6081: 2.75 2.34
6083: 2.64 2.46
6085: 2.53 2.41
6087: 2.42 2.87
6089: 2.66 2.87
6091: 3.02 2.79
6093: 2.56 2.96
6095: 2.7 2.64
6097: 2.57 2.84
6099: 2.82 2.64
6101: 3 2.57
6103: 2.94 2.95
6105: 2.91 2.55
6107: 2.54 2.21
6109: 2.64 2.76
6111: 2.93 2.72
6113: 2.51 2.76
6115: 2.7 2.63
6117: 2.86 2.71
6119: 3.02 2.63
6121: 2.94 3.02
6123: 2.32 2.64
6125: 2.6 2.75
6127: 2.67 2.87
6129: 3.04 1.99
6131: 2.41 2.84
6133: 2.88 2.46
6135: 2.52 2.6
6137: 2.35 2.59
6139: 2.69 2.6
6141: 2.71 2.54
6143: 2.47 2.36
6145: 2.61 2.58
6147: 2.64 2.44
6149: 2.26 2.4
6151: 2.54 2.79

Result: 0.01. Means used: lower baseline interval 3.04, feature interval 2.88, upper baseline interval 2.82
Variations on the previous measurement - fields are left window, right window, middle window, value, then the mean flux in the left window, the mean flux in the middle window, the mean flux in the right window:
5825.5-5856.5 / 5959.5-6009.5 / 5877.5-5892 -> -0.05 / 2.96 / 3.06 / 2.84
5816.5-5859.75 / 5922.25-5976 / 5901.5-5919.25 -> 0.04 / 3.02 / 2.81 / 2.87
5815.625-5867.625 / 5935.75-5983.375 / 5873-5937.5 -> -0.11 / 3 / 3.23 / 2.84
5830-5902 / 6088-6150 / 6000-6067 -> 0.02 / 3.25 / 2.83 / 2.67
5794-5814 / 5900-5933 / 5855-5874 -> -0.09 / 3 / 3.18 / 2.87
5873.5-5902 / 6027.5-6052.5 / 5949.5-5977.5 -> 0.17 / 3.63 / 2.79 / 2.89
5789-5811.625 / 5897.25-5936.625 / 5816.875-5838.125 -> -0.02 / 3.03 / 3.06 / 2.87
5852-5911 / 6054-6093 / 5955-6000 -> 0.07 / 3.3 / 2.85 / 2.77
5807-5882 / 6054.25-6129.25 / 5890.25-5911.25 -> 0.17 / 3.32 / 2.73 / 2.75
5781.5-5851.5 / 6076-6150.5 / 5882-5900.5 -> 0.06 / 3.01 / 2.77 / 2.67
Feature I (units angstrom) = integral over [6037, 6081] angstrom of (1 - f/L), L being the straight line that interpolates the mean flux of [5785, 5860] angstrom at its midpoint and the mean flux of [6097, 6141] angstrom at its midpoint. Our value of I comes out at -1.34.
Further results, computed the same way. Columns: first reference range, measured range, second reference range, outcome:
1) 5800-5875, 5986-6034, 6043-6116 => 0.2 angstrom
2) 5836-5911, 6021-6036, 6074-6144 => 0.2 angstrom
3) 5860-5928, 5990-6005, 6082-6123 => 0.3 angstrom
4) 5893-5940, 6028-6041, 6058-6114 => -0.8 angstrom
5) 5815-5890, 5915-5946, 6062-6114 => 2.1 angstrom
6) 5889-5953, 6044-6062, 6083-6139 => -0.6 angstrom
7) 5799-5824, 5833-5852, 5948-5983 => 0.5 angstrom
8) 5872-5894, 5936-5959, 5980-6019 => 3.4 angstrom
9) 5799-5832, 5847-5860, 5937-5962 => -0.2 angstrom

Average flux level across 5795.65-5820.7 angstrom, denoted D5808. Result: 3.05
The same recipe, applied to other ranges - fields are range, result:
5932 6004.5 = 2.87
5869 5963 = 3.12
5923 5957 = 2.92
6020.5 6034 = 2.82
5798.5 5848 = 3.01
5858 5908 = 3.36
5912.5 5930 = 2.95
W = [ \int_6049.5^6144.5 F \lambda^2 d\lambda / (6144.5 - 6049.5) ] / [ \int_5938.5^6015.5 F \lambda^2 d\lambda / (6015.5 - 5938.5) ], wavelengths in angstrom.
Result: 0.99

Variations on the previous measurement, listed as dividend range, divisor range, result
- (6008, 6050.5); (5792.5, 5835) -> 1.00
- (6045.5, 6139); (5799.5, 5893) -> 0.92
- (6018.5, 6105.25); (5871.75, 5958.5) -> 0.94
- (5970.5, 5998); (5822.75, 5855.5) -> 1.04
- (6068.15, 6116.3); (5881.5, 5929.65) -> 1.03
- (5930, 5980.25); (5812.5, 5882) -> 0.88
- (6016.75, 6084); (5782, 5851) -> 1.01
